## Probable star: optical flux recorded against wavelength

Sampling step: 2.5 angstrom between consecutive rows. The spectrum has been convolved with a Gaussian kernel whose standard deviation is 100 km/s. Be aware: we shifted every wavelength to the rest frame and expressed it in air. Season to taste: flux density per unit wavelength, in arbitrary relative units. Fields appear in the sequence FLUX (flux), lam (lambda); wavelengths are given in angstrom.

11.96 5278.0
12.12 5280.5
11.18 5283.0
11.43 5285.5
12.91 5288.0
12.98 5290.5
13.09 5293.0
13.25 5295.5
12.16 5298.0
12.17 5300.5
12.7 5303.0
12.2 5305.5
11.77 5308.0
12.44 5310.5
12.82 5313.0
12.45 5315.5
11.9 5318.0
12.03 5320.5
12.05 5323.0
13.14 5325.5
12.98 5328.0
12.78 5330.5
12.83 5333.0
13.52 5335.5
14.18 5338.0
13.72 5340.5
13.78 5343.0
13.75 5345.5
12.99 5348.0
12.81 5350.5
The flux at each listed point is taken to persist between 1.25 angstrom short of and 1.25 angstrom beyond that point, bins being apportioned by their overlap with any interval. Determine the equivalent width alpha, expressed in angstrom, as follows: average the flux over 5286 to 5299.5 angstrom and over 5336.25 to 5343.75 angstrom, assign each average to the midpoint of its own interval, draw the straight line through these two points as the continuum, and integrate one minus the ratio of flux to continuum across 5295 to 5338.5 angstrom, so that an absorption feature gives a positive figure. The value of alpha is 2.4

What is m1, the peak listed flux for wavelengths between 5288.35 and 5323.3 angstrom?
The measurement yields 13.25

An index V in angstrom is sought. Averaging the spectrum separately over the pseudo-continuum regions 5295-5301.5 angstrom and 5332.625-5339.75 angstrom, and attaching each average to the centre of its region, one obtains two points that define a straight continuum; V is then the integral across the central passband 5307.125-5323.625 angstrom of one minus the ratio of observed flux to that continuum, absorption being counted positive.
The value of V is 1.0 angstrom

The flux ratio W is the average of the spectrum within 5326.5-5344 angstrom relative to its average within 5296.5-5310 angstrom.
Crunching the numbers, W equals 1.09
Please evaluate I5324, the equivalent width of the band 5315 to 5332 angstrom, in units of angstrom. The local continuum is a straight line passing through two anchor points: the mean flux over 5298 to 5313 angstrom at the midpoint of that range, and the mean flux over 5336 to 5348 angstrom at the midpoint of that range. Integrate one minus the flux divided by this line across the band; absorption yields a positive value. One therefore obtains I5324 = 0.7 angstrom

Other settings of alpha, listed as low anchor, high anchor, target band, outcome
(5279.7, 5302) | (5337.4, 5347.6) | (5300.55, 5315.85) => 0.6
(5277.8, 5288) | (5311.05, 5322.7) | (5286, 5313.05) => -1.2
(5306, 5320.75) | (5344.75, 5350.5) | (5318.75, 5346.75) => -0.7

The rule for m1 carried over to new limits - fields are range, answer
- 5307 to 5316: 12.82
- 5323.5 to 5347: 14.18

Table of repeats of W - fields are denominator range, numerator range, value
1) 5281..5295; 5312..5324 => 0.99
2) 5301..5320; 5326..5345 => 1.09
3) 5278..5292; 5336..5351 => 1.12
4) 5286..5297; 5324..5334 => 1.00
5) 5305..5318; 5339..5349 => 1.10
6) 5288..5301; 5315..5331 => 0.98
